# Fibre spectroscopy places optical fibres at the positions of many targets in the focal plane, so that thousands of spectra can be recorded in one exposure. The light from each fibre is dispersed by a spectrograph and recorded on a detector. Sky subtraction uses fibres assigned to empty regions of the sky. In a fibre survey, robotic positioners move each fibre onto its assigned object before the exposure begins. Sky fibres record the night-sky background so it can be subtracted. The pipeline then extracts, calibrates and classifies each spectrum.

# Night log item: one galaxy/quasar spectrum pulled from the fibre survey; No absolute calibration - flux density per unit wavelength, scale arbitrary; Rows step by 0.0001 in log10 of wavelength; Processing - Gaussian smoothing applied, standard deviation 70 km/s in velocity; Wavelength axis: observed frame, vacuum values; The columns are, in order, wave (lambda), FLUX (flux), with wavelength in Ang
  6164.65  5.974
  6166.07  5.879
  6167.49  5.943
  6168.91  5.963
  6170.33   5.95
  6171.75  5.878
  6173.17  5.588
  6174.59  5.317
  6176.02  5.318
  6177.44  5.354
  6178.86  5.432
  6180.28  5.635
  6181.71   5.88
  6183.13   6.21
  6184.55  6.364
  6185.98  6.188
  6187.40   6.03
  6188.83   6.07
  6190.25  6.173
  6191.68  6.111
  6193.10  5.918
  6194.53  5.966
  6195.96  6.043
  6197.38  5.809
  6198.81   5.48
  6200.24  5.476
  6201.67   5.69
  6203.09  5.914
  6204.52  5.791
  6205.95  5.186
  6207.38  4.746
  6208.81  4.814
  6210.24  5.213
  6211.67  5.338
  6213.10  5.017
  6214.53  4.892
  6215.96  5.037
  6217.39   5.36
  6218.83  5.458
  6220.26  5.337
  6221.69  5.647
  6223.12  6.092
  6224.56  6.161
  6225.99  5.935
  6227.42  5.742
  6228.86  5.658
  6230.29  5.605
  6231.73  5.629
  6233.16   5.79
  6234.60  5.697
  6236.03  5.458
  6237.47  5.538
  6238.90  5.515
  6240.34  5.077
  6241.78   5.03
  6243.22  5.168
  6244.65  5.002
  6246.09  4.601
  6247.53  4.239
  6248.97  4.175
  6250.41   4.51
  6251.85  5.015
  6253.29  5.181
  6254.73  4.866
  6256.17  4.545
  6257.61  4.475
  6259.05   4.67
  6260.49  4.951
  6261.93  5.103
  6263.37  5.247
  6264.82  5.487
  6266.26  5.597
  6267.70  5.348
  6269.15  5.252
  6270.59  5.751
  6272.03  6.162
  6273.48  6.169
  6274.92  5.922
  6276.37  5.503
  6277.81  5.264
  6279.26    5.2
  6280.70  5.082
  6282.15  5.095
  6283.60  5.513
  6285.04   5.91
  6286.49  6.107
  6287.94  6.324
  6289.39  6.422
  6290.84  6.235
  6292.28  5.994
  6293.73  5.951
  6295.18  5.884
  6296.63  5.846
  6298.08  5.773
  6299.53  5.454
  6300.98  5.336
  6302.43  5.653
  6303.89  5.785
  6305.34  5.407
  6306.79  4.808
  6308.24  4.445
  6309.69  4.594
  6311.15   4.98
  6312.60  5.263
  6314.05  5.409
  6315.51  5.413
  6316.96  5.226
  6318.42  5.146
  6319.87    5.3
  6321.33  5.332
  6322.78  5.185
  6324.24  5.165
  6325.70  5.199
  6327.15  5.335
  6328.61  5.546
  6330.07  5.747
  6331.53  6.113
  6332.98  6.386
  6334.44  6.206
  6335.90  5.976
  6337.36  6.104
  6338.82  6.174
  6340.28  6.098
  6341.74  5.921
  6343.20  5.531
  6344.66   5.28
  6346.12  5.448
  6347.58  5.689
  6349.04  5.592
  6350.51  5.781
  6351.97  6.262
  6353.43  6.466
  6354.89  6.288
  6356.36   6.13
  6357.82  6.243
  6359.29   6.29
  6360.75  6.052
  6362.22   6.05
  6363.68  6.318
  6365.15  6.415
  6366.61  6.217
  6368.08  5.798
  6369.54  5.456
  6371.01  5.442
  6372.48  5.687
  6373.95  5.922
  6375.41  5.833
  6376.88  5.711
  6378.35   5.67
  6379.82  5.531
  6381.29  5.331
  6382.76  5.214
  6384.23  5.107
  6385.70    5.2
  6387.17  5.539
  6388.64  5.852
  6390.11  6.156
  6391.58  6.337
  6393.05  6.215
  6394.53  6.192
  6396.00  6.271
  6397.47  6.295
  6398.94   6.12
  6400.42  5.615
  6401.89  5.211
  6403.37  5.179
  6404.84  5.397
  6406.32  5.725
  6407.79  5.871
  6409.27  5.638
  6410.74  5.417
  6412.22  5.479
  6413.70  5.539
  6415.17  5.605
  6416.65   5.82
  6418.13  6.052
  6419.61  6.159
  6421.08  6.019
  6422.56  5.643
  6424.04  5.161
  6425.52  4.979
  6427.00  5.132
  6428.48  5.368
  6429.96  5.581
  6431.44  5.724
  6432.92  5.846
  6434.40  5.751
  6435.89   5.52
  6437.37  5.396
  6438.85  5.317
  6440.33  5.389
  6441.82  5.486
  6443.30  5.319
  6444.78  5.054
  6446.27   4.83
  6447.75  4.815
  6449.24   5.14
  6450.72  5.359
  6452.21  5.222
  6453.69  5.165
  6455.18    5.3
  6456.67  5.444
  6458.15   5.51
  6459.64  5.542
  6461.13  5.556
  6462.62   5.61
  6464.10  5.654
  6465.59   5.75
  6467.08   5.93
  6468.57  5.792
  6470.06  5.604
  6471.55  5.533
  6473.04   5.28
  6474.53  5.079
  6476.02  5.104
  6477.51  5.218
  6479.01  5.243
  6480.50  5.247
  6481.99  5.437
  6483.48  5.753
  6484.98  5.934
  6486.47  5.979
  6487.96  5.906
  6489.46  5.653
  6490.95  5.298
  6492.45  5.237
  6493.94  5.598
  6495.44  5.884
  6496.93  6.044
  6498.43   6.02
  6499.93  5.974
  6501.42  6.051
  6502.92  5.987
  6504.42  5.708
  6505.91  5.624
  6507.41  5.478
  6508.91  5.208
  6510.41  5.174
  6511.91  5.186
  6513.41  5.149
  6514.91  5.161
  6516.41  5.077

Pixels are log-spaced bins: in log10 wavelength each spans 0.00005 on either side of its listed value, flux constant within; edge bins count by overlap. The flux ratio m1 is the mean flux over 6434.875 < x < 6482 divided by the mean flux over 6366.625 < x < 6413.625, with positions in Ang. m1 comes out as 0.94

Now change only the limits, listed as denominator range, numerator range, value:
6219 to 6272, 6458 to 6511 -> 1.06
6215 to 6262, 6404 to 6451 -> 1.05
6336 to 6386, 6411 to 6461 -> 0.93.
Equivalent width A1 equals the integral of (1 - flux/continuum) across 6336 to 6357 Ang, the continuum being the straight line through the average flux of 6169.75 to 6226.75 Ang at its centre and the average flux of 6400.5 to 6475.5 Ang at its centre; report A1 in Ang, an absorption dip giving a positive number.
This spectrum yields -1.4 Ang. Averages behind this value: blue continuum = 5.64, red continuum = 5.48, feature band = 5.91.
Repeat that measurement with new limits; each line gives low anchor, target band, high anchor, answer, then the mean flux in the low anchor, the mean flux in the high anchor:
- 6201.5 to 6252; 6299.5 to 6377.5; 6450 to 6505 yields -3.59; 5.31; 5.58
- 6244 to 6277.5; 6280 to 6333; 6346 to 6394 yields -0.82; 5.12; 5.86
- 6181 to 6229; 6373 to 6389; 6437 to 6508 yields 0.10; 5.67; 5.51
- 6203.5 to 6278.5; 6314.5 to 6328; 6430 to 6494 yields 0.22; 5.29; 5.45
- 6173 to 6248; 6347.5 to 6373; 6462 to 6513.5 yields -2.07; 5.55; 5.59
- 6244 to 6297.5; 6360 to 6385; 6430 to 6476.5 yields -1.62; 5.37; 5.42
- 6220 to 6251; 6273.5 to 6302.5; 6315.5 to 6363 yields -0.87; 5.35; 5.78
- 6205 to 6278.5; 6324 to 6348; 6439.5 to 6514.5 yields -1.83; 5.28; 5.49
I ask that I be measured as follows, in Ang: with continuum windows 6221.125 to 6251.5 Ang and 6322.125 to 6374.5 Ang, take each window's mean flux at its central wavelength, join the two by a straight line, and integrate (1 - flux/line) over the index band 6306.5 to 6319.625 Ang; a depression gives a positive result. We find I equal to 1.5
